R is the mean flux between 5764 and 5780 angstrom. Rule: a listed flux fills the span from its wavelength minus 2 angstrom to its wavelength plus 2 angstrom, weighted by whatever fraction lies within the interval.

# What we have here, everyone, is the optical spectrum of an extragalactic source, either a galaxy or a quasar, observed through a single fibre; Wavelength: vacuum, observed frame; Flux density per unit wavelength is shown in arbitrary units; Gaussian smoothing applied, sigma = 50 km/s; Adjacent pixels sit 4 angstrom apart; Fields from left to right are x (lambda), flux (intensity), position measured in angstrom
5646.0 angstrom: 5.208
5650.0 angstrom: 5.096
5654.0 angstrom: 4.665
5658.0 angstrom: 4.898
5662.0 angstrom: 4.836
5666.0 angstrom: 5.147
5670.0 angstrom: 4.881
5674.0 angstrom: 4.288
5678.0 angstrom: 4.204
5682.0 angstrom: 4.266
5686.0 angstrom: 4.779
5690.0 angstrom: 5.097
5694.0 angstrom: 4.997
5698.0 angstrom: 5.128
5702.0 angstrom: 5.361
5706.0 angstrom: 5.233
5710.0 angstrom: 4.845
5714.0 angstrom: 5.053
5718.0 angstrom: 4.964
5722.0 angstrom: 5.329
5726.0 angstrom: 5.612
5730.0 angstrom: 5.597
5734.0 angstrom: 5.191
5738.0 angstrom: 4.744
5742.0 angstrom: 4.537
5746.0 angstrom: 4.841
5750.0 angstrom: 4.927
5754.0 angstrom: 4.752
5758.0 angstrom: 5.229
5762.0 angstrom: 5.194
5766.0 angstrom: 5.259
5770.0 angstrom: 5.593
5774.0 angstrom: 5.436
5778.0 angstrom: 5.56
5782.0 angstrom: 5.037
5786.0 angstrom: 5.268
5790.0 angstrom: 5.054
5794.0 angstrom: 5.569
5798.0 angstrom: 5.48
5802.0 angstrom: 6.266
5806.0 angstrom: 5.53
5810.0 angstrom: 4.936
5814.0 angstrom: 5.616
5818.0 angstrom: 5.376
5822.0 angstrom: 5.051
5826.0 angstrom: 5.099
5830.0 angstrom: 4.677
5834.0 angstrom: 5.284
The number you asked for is 5.46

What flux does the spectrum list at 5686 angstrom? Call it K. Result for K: 4.779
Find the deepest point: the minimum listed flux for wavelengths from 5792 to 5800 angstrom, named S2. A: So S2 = 5.48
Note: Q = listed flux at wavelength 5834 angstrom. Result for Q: 5.284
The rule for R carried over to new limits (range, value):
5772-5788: 5.33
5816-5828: 5.18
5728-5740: 5.18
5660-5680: 4.67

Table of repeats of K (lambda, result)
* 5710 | 4.845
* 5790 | 5.054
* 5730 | 5.597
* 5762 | 5.194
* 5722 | 5.329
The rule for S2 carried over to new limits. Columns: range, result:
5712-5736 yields 4.964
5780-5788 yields 5.037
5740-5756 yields 4.537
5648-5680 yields 4.204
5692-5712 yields 4.845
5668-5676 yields 4.288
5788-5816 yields 4.936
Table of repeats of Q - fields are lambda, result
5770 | 5.593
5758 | 5.229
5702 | 5.361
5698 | 5.128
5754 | 4.752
